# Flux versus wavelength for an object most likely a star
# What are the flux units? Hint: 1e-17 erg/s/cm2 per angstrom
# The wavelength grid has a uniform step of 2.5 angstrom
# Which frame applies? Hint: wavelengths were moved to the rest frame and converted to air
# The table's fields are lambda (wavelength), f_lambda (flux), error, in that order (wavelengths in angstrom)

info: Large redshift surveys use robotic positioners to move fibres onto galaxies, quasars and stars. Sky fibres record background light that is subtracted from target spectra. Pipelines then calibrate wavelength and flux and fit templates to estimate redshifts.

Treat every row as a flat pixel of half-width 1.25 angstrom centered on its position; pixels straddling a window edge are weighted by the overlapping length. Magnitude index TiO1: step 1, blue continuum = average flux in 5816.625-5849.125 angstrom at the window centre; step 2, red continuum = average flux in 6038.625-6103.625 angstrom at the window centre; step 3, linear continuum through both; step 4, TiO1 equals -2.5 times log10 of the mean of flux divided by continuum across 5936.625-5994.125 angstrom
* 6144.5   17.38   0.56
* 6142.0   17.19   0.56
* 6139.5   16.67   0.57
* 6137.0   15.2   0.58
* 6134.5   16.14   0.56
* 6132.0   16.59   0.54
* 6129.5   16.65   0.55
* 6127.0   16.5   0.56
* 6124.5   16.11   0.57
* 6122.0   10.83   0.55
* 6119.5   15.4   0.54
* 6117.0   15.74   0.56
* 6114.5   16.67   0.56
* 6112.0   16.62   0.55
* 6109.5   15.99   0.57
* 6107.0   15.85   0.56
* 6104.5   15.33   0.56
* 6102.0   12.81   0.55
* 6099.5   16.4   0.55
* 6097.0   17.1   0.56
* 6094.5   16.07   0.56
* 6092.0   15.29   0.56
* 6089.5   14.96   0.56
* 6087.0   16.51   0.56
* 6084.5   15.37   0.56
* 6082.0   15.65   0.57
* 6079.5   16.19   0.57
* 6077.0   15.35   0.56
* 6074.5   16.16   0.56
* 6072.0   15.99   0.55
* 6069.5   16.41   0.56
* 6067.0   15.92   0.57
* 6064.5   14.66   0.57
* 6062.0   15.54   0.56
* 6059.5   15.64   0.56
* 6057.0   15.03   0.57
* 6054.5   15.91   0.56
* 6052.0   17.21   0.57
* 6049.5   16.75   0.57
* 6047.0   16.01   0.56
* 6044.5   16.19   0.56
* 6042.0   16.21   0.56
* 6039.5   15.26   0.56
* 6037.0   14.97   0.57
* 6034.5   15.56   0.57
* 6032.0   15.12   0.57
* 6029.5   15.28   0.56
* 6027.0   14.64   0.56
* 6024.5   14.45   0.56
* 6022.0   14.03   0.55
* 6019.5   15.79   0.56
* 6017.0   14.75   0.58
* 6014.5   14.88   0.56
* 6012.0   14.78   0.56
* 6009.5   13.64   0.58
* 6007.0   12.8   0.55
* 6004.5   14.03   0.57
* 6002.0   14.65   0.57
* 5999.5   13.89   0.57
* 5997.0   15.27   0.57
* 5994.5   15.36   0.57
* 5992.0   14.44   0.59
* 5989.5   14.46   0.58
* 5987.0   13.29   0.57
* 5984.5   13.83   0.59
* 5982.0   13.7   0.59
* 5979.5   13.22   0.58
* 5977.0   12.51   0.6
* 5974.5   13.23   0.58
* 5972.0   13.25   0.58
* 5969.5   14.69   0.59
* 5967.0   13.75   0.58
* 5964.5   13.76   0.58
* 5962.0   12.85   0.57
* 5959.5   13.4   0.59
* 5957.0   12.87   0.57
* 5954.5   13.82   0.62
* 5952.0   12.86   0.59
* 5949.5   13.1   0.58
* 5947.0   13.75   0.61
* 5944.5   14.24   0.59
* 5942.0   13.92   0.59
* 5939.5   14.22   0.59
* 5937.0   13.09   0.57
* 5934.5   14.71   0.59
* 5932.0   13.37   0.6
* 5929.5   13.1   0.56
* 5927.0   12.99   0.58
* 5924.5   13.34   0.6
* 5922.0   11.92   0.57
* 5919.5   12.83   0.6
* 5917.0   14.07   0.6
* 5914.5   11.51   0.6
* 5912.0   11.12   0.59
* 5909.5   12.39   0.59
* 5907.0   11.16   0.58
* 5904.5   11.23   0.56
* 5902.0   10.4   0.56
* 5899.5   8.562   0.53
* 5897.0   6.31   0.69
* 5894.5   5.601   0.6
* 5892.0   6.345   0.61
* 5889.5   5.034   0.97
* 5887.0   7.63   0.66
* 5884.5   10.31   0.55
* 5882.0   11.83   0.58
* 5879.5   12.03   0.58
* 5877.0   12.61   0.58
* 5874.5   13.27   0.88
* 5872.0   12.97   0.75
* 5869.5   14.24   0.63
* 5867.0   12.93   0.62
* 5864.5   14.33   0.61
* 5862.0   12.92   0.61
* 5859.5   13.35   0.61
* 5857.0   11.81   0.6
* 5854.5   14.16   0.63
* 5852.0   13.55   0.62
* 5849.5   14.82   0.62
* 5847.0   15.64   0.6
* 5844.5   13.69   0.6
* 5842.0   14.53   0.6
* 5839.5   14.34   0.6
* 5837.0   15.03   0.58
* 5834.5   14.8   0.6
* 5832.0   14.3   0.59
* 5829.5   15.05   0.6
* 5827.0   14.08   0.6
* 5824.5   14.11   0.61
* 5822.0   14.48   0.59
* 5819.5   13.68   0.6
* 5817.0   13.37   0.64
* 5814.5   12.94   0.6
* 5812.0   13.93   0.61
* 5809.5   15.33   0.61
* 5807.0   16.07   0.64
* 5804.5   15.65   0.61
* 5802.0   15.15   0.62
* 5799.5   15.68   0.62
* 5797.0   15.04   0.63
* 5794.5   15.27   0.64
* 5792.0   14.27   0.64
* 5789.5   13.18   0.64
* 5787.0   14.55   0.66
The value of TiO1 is 0.12 mag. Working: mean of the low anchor 14.4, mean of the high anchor 15.8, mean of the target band 13.6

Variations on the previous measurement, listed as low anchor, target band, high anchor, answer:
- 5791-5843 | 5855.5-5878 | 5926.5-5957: 0.082 mag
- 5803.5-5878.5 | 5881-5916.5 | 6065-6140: 0.474 mag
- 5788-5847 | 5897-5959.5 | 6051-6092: 0.197 mag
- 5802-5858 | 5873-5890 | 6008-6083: 0.343 mag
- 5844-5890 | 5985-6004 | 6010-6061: 0.021 mag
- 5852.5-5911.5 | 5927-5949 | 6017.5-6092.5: -0.105 mag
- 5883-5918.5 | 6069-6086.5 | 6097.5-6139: -0.102 mag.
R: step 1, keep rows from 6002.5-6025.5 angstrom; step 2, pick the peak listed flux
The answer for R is 15.79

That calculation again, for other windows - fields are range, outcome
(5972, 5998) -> 15.36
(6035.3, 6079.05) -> 17.21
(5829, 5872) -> 15.64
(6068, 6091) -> 16.51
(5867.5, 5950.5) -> 14.71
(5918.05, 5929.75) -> 13.34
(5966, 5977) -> 14.69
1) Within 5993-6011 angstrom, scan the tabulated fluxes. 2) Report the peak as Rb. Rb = 15.36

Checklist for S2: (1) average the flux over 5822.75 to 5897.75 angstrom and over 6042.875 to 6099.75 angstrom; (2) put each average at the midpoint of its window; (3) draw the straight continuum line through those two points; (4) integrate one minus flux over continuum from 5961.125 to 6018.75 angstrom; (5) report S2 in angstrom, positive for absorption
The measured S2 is 2.4 angstrom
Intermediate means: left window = 12.4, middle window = 14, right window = 15.9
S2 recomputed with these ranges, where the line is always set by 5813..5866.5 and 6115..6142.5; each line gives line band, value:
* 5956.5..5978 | 2.0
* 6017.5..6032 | 0.2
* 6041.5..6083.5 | -1.6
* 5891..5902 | 5.5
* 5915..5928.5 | 1.5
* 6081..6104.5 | -0.1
